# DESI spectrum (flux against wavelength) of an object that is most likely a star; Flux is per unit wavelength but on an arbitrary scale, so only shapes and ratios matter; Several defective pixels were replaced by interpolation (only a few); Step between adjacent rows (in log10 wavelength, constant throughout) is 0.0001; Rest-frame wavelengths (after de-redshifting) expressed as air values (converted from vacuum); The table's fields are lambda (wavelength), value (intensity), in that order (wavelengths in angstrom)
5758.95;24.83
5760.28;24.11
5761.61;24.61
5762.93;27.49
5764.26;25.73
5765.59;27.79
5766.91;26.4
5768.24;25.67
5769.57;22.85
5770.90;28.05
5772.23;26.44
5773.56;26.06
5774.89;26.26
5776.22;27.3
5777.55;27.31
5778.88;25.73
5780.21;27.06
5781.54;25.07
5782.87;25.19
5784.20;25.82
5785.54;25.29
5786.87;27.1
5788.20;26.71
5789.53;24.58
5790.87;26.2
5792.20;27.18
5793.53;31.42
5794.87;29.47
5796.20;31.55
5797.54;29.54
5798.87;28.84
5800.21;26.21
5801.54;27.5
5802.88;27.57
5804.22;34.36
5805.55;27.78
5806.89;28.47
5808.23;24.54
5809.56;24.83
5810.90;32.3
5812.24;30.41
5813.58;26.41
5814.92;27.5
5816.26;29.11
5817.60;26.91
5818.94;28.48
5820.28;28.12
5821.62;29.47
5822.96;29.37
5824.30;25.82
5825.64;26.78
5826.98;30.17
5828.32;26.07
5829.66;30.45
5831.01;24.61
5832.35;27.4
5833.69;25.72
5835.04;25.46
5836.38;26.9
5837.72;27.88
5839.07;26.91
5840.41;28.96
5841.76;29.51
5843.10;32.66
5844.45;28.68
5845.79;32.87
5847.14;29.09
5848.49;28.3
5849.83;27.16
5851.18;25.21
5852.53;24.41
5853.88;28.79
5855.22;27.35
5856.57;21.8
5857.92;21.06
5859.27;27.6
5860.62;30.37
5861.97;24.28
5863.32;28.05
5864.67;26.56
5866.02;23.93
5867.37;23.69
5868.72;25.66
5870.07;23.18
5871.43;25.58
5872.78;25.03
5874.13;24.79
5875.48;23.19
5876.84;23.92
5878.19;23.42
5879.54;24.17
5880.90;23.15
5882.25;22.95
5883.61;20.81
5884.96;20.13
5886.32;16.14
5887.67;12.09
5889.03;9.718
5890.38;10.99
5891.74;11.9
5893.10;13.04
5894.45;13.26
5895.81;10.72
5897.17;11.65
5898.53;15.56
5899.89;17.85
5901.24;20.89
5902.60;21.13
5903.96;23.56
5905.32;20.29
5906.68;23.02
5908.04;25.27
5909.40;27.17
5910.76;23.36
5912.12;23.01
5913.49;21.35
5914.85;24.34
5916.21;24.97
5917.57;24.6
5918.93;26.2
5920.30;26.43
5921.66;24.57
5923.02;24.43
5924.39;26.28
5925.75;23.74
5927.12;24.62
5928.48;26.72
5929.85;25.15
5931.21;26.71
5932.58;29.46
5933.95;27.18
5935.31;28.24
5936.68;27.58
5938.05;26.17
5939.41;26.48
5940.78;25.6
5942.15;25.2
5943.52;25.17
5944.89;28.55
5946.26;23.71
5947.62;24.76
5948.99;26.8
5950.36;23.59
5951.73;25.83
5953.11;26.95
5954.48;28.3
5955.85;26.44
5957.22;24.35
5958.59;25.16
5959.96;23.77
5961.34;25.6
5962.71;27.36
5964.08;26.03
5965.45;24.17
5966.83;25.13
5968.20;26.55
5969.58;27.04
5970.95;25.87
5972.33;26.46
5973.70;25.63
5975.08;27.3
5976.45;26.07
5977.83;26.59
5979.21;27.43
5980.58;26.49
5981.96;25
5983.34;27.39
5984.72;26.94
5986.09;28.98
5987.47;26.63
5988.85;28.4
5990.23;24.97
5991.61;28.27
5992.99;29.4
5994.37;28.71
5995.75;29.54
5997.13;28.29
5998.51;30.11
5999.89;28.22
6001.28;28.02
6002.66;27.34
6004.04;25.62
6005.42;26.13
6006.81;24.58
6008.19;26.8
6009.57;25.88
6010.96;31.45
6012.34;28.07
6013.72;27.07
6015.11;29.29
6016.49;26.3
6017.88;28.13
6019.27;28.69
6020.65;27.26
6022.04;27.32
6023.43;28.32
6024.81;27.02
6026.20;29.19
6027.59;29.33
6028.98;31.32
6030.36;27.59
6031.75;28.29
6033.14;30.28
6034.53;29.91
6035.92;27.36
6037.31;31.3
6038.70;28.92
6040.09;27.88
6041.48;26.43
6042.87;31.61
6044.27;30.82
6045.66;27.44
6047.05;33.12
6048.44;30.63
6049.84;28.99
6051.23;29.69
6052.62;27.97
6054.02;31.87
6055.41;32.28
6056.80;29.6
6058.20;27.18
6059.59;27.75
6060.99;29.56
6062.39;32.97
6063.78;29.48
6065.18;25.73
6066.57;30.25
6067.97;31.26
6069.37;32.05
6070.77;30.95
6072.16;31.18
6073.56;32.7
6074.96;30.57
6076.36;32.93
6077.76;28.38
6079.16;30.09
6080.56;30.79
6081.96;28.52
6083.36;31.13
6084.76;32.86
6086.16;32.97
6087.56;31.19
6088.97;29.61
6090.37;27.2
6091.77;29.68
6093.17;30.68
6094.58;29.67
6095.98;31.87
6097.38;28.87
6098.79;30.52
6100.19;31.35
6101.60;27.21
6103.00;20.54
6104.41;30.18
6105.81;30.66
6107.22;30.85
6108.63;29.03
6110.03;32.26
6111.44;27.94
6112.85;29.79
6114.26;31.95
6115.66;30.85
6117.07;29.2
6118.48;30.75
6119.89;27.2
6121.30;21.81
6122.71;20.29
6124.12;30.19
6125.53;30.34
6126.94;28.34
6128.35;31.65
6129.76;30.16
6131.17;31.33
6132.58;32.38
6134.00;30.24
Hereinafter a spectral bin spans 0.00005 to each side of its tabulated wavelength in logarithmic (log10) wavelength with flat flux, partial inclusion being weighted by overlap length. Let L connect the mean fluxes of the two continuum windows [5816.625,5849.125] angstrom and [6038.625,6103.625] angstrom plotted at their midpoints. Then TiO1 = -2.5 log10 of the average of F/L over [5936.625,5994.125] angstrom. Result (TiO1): 0.11 mag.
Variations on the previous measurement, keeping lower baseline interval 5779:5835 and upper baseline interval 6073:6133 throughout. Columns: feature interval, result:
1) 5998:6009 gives 0.08 mag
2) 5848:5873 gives 0.10 mag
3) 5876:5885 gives 0.23 mag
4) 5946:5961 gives 0.13 mag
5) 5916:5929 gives 0.13 mag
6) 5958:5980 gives 0.11 mag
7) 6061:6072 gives -0.03 mag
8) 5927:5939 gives 0.06 mag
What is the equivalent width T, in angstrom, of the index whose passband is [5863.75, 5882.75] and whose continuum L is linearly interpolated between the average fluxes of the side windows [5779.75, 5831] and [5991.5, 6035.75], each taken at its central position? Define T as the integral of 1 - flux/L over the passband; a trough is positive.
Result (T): 2.5 angstrom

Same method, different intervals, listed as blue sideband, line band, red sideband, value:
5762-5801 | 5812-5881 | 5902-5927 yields -3.31 angstrom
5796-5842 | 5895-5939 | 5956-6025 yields 6.30 angstrom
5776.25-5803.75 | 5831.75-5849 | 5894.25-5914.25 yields -3.15 angstrom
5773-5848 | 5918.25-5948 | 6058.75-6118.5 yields 2.86 angstrom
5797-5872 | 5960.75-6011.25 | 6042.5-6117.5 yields 3.58 angstrom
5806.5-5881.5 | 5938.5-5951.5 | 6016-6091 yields 1.22 angstrom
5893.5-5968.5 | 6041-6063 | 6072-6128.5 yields -1.47 angstrom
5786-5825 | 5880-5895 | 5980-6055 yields 6.52 angstrom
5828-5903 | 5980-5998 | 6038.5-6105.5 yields -0.27 angstrom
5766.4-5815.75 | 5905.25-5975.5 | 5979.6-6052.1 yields 5.96 angstrom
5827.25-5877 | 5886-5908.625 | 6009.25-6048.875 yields 9.10 angstrom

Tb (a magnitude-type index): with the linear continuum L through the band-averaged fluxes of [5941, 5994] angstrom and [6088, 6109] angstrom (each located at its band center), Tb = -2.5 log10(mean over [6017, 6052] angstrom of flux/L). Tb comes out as -0.049 mag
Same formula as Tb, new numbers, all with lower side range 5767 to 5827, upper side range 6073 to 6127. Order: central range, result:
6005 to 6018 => 0.06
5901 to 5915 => 0.22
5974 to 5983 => 0.09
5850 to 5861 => 0.09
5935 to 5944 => 0.09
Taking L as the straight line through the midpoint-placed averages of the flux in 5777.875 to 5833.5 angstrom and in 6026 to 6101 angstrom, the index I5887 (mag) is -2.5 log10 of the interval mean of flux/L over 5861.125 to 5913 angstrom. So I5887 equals 0.35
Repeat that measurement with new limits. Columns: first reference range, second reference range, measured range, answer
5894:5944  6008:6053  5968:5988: -0.02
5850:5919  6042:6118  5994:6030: -0.03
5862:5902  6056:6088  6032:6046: -0.02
